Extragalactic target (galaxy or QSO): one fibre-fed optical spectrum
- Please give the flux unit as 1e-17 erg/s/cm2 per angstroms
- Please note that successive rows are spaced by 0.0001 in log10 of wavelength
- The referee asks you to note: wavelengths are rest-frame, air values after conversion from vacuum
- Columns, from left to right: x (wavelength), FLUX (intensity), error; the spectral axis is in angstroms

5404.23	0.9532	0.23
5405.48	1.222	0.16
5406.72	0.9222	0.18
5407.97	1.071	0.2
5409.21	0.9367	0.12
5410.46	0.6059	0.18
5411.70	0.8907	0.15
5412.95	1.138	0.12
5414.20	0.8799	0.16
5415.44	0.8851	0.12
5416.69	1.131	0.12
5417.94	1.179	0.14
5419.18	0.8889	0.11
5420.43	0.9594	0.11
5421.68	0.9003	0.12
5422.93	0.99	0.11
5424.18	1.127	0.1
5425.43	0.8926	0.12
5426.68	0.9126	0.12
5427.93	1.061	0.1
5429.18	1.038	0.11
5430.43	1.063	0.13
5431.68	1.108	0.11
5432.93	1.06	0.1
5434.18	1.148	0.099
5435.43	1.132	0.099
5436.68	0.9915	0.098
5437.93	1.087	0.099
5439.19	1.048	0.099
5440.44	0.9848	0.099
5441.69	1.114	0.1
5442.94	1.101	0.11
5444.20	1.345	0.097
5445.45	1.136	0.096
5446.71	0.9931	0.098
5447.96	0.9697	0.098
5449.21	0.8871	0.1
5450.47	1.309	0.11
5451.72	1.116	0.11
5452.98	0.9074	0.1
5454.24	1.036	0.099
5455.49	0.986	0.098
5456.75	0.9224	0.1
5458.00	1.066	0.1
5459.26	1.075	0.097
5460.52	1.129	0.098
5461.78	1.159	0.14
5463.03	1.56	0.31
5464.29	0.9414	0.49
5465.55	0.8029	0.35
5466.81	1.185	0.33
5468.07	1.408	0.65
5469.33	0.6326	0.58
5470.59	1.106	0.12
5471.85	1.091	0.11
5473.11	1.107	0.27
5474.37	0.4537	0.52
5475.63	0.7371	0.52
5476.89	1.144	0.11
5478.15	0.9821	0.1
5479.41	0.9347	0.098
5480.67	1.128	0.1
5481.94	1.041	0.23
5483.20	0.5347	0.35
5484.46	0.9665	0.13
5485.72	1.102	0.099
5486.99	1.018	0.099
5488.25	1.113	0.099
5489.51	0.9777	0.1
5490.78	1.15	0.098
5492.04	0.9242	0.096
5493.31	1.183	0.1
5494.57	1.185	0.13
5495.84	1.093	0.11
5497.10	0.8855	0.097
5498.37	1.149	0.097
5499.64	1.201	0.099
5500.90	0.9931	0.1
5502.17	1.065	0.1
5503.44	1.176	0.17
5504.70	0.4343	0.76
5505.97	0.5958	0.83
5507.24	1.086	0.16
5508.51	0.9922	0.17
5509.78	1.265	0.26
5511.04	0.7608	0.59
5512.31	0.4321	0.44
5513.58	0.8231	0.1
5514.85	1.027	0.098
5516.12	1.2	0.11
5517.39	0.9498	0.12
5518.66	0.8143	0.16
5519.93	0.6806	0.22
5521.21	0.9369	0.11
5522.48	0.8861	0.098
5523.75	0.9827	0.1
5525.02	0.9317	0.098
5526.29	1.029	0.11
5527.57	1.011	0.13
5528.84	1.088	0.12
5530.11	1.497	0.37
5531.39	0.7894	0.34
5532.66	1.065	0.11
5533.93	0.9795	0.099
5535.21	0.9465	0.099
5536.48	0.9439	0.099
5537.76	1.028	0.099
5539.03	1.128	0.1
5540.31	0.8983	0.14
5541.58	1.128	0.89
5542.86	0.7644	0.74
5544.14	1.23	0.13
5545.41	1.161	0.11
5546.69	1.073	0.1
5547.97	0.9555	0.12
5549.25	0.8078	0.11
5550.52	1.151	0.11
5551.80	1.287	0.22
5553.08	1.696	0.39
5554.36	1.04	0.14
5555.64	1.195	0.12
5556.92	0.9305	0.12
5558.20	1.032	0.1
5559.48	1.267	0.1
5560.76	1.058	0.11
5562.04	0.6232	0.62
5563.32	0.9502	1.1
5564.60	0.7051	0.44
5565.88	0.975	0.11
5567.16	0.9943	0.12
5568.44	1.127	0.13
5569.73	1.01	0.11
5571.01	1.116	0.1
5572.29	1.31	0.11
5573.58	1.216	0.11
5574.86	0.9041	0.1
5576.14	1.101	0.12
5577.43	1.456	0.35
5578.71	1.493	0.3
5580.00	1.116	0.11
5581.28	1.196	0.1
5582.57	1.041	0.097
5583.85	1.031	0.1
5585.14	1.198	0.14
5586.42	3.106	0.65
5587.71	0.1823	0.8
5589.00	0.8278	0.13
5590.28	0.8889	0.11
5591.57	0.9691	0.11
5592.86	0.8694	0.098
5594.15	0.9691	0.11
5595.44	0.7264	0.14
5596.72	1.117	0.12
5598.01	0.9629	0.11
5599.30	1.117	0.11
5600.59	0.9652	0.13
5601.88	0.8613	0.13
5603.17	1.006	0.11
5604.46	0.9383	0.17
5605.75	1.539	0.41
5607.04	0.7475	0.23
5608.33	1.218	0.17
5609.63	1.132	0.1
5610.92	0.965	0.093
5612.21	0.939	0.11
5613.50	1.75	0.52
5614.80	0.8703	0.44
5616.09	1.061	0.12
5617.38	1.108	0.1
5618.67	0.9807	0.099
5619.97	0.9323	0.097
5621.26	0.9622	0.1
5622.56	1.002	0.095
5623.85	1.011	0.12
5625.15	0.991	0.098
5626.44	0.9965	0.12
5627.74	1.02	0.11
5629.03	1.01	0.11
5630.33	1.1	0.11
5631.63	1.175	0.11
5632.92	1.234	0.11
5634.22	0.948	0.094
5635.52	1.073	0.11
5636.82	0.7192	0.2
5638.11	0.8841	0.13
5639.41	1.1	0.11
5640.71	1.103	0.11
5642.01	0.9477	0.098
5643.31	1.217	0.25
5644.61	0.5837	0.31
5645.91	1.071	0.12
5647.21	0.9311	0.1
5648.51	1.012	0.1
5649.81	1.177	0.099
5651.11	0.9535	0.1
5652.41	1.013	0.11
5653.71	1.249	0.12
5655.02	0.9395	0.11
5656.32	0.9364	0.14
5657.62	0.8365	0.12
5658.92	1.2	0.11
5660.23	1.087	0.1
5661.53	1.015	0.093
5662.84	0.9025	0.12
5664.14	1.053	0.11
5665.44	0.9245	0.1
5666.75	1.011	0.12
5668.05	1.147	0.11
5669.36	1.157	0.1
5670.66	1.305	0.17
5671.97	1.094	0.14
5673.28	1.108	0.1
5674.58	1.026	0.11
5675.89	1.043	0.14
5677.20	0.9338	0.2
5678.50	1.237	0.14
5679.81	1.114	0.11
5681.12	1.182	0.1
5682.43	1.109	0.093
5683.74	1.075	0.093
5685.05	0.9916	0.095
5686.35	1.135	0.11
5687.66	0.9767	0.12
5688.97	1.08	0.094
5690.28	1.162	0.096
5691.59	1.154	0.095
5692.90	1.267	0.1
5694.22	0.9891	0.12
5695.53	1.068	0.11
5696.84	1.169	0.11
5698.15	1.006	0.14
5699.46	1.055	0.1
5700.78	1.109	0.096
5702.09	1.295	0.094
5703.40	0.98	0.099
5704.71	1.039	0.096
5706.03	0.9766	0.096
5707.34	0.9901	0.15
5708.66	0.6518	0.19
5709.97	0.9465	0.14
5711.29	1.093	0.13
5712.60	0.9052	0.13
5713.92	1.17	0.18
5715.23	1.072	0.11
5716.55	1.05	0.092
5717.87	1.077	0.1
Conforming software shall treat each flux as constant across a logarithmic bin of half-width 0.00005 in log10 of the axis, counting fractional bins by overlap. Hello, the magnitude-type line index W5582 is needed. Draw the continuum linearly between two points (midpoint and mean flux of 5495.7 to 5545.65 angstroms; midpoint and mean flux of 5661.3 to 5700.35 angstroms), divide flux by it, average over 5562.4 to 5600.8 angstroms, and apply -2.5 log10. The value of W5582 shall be -0.07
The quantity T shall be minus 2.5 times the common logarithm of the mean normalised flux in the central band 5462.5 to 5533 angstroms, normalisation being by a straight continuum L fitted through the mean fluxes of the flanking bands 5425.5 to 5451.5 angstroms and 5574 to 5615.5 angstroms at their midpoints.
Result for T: 0.102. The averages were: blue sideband 1.07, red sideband 1.1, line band 0.985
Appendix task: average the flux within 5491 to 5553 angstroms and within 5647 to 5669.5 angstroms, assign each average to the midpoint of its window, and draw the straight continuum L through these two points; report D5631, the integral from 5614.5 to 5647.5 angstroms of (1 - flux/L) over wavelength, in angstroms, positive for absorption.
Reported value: 0.64 angstroms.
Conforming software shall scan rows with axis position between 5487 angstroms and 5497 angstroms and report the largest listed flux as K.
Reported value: 1.185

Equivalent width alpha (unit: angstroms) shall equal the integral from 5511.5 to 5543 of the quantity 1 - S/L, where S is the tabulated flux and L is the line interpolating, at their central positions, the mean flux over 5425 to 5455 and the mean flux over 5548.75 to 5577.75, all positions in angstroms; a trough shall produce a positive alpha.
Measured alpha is 3.38 angstroms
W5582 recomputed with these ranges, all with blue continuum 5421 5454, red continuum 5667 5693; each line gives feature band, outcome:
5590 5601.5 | 0.146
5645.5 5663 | 0.080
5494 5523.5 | 0.141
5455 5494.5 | 0.044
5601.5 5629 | 0.046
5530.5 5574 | 0.033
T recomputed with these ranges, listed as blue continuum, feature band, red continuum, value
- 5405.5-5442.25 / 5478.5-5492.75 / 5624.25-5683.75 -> 0.029 mag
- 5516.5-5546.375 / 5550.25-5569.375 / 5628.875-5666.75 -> -0.068 mag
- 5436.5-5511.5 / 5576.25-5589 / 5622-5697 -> -0.225 mag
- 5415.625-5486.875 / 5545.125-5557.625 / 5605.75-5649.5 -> -0.096 mag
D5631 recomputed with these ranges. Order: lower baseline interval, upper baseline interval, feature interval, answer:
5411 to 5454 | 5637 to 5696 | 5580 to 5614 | -1.2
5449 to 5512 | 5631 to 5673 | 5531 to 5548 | 0.1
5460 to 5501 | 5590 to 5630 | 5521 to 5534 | 0.1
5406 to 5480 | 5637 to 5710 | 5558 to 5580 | -0.9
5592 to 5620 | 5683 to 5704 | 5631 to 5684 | 1.3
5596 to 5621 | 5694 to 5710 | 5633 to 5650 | 1.0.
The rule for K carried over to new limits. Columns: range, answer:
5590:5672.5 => 1.75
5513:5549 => 1.497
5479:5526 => 1.265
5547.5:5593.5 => 3.106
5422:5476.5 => 1.56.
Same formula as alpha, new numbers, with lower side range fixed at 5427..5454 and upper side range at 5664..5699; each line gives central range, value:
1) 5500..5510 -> 1.2 angstroms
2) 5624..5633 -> 0.2 angstroms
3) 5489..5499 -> 0.1 angstroms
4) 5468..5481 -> 1.5 angstroms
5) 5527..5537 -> 0.4 angstroms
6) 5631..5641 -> 0.6 angstroms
